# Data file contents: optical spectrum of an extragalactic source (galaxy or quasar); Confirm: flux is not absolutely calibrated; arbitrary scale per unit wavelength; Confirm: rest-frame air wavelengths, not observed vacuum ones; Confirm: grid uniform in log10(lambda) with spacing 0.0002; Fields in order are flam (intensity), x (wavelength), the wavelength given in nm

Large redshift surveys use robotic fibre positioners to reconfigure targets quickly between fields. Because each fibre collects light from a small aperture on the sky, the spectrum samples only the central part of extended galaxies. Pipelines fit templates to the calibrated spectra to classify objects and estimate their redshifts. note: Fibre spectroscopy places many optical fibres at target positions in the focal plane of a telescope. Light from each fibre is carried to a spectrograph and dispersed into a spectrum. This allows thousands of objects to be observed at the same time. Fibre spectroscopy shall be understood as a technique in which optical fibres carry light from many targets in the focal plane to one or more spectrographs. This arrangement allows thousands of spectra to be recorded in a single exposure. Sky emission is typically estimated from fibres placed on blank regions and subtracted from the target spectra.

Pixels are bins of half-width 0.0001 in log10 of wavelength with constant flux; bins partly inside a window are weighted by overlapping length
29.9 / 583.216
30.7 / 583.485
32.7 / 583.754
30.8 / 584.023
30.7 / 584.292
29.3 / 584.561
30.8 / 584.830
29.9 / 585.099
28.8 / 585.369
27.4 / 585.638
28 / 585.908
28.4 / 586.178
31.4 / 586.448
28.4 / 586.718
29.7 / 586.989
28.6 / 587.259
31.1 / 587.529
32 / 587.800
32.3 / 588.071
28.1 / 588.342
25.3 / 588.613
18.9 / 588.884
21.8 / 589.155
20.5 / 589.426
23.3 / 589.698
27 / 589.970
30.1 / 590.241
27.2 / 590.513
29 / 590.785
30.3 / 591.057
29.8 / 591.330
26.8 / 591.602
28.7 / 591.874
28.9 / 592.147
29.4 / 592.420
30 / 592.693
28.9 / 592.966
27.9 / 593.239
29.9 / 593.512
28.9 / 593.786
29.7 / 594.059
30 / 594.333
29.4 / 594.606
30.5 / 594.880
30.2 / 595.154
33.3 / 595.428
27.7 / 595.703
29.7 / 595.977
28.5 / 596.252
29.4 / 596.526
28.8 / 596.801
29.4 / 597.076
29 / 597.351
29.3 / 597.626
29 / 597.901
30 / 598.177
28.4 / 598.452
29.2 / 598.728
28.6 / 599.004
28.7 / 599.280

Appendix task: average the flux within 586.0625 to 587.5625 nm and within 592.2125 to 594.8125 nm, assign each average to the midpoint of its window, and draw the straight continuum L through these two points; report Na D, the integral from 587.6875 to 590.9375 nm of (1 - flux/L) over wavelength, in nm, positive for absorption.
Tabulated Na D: 0.35 nm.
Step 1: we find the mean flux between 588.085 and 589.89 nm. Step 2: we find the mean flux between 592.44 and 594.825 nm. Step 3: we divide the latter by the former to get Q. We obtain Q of 1.24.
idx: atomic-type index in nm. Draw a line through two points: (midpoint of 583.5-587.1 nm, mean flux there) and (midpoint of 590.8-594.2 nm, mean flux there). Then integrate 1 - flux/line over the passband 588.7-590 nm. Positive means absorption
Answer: 0.325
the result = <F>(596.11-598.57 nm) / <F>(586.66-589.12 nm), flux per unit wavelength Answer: 1.04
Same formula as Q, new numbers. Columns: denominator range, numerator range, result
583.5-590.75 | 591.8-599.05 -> 1.04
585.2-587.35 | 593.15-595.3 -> 1.03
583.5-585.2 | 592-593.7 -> 0.95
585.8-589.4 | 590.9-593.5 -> 1.04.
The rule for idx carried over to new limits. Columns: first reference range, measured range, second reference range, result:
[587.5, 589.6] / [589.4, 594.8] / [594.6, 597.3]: -0.141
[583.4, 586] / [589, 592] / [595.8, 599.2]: 0.287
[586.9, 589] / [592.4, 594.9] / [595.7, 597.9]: -0.054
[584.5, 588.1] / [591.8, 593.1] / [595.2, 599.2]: 0.011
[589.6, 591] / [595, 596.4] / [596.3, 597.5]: -0.051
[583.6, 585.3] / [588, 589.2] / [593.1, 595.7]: 0.204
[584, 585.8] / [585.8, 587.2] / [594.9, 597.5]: 0.020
